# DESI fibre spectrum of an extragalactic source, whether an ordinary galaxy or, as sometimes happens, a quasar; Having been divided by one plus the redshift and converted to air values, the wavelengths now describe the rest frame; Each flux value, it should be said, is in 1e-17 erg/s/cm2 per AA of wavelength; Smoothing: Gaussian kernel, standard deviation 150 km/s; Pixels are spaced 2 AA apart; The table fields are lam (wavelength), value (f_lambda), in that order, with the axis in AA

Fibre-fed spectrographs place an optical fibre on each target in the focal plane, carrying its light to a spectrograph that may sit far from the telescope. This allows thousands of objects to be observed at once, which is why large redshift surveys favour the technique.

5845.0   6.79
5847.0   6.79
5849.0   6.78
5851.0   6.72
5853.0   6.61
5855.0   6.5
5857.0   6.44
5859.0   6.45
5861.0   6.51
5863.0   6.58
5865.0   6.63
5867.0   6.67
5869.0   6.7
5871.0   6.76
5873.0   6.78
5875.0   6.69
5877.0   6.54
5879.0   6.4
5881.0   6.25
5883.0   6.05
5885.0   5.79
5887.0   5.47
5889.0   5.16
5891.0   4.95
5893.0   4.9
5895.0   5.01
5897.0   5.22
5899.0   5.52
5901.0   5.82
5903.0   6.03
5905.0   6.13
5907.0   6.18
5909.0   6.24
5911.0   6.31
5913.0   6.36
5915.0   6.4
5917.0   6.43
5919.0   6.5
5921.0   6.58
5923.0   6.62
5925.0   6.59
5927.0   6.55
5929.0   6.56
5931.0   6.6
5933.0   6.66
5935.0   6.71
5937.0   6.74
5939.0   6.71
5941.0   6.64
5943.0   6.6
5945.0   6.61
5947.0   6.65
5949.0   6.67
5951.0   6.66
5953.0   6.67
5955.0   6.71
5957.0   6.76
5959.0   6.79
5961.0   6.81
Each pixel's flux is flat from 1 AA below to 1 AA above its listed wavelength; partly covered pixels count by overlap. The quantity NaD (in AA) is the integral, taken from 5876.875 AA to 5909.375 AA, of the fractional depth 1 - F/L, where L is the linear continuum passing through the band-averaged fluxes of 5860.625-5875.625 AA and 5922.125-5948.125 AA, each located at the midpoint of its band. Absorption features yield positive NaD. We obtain 4.61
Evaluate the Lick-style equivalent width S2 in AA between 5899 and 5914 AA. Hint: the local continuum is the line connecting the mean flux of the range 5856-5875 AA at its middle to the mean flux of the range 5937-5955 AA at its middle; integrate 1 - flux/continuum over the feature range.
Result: 1.2 AA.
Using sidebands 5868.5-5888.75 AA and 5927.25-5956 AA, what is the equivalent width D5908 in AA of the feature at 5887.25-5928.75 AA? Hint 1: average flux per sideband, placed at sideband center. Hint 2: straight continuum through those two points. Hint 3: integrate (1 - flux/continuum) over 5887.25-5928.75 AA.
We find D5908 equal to 3.1 AA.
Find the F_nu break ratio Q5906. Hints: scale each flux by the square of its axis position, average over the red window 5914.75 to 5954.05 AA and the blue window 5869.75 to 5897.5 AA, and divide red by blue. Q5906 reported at 1.15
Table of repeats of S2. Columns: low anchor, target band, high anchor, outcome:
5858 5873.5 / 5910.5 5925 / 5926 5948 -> 0.4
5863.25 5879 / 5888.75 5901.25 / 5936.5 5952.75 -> 2.7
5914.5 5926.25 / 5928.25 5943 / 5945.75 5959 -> -0.1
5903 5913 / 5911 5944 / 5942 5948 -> -0.7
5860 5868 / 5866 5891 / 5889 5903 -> -0.8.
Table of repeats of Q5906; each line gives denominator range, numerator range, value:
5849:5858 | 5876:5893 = 0.88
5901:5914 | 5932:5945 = 1.09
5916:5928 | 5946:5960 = 1.03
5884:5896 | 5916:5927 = 1.27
